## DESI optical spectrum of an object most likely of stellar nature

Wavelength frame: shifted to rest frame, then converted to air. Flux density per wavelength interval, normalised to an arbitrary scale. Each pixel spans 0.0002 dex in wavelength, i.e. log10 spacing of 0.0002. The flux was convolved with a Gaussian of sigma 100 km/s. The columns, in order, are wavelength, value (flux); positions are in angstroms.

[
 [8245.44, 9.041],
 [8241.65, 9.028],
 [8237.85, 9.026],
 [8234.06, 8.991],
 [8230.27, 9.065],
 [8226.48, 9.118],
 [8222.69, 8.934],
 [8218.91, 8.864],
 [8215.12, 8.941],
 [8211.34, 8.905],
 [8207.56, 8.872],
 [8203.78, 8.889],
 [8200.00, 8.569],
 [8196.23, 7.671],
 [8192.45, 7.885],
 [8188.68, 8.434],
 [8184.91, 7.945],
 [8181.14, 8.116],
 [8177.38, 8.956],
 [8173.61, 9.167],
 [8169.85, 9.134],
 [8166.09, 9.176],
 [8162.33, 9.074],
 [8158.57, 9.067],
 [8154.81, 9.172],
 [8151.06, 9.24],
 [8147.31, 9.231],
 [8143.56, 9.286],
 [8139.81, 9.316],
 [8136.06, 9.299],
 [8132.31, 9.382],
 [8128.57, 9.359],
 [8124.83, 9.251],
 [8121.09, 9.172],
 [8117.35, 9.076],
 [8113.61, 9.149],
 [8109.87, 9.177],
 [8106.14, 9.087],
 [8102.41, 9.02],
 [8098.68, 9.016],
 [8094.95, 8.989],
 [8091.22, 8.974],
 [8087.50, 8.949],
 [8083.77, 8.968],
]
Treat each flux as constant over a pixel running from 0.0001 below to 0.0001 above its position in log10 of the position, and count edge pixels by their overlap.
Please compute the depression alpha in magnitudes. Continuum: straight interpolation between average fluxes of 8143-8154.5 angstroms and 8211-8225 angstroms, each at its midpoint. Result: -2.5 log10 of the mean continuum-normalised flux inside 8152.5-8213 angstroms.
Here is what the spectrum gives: 0.05 mag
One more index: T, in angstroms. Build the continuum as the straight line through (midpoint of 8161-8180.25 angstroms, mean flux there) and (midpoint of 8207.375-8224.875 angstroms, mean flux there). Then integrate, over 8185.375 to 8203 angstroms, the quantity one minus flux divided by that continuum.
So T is 1.6 angstroms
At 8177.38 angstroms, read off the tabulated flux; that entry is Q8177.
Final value 8.956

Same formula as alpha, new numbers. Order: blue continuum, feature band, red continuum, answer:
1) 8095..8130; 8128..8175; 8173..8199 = -0.07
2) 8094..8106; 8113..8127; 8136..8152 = 0.00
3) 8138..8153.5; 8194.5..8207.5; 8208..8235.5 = 0.07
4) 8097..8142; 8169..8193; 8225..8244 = 0.07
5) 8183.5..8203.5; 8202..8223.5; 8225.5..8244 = -0.04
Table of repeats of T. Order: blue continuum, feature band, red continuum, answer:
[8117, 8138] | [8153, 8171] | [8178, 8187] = -1.14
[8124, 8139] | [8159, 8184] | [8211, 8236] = 0.74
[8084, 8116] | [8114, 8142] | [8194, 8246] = -0.83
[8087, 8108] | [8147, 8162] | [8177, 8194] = -1.17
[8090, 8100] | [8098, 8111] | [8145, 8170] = -0.09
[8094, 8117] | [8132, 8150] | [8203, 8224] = -0.55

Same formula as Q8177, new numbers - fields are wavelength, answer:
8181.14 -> 8.116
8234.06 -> 8.991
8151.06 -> 9.24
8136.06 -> 9.299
